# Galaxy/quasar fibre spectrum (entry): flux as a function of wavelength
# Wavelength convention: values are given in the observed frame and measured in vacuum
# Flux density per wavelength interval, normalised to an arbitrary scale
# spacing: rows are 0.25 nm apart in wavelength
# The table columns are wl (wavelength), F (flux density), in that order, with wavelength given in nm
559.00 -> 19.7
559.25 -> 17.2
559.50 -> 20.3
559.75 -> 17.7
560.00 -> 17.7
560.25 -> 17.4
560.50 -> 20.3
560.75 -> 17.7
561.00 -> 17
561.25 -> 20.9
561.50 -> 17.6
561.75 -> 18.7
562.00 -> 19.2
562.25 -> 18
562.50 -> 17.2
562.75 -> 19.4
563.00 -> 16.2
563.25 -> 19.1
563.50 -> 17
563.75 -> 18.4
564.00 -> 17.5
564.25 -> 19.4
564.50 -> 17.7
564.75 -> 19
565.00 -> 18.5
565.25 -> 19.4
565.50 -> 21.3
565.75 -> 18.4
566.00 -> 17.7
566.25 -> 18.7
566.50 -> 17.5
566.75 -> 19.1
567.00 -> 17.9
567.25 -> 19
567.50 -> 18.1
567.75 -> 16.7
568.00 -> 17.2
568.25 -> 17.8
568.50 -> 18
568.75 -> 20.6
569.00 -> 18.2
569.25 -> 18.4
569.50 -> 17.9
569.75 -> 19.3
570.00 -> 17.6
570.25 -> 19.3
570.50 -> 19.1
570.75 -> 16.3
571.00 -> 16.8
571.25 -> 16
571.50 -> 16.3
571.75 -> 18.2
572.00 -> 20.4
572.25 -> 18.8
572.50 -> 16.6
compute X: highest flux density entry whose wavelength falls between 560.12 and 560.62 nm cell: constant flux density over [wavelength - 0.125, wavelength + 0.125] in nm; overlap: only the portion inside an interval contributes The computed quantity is 20.3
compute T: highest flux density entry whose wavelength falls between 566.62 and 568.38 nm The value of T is 19.1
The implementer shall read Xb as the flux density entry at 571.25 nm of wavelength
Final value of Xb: 16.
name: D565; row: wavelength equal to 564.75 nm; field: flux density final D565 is 19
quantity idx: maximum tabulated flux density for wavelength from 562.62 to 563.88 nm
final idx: 19.4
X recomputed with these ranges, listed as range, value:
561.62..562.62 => 19.2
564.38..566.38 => 21.3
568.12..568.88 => 20.6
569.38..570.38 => 19.3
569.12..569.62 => 18.4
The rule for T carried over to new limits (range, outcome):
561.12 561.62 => 20.9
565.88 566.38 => 18.7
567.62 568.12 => 17.2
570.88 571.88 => 18.2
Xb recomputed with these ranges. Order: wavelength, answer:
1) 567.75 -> 16.7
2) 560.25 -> 17.4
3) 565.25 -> 19.4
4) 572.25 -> 18.8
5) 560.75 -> 17.7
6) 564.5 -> 17.7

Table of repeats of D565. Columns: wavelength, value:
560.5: 20.3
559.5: 20.3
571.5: 16.3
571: 16.8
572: 20.4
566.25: 18.7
